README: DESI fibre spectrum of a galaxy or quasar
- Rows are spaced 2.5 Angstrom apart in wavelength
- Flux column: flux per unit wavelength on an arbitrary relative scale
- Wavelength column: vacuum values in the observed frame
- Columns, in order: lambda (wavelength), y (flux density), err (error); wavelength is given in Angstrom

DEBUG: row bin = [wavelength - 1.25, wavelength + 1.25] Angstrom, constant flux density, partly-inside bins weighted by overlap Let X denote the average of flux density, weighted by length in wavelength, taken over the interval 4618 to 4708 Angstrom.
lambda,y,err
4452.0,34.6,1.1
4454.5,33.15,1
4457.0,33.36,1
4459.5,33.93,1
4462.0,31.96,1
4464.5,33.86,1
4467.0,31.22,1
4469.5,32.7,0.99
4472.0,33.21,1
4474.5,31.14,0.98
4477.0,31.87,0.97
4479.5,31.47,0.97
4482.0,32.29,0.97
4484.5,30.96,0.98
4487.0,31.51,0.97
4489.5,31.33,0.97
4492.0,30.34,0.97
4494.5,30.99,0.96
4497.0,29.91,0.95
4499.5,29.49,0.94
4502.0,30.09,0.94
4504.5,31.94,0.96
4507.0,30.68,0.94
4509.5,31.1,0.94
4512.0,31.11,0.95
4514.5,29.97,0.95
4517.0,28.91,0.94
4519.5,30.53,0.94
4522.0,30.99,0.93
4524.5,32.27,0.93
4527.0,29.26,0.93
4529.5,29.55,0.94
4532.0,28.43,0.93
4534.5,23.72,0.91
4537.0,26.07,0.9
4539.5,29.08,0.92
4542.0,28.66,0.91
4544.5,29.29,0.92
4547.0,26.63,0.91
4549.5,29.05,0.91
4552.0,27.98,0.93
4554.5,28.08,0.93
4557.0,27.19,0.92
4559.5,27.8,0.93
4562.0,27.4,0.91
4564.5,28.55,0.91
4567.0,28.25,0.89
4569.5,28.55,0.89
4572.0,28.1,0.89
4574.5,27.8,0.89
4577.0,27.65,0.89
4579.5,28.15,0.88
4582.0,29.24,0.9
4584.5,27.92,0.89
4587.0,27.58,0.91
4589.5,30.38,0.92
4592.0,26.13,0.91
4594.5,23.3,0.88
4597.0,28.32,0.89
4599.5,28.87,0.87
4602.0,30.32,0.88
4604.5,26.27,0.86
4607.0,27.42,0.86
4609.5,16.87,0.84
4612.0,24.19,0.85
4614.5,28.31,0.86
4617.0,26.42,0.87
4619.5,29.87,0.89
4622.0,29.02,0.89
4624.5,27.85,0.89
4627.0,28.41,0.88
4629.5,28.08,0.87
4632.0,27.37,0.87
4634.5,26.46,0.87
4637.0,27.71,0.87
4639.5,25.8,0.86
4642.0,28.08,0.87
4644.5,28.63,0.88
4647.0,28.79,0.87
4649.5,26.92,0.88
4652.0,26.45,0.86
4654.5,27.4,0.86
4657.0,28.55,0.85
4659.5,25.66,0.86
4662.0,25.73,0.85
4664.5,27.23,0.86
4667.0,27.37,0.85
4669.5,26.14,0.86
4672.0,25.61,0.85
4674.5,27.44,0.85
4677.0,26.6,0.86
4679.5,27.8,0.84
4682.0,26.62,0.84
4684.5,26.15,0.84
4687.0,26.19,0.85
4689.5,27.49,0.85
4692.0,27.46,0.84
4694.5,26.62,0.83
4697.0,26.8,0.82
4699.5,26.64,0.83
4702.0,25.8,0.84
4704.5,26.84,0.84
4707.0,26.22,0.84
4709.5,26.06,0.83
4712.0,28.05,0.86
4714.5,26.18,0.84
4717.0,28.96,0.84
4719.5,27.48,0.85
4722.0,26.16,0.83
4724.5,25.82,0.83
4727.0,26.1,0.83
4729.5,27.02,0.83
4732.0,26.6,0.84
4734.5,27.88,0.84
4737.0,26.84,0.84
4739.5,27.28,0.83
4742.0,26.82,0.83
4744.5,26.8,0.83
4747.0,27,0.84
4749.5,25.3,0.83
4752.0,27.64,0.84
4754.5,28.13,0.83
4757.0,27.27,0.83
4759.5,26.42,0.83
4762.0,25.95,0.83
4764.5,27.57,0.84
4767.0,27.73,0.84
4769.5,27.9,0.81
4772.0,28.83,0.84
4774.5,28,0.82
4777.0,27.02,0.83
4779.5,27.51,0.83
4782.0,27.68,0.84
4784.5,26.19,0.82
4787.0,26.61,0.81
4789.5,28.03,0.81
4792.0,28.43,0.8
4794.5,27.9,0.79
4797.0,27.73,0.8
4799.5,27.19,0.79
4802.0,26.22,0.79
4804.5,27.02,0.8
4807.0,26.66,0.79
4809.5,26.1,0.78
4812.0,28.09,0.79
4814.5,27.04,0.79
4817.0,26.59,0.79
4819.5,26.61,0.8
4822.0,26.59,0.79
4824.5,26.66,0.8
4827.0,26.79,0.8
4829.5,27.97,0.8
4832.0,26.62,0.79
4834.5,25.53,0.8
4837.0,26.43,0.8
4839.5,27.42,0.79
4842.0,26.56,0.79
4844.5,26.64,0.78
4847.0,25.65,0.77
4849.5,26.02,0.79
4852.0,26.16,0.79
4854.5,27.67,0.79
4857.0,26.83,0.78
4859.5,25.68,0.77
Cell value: 27.2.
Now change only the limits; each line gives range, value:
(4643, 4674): 27.1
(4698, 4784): 27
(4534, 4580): 27.8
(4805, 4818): 26.9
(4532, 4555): 27.6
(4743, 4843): 27.1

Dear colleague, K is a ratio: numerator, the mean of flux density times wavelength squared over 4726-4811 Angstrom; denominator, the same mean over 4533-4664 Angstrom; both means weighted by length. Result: 1.06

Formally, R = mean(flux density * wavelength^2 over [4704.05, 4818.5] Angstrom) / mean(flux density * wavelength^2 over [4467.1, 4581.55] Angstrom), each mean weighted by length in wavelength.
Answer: 1.0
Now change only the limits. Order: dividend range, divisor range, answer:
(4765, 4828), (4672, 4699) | 1.06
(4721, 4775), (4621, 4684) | 1.03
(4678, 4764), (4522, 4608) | 1.02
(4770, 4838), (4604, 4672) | 1.08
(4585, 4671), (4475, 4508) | 0.93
